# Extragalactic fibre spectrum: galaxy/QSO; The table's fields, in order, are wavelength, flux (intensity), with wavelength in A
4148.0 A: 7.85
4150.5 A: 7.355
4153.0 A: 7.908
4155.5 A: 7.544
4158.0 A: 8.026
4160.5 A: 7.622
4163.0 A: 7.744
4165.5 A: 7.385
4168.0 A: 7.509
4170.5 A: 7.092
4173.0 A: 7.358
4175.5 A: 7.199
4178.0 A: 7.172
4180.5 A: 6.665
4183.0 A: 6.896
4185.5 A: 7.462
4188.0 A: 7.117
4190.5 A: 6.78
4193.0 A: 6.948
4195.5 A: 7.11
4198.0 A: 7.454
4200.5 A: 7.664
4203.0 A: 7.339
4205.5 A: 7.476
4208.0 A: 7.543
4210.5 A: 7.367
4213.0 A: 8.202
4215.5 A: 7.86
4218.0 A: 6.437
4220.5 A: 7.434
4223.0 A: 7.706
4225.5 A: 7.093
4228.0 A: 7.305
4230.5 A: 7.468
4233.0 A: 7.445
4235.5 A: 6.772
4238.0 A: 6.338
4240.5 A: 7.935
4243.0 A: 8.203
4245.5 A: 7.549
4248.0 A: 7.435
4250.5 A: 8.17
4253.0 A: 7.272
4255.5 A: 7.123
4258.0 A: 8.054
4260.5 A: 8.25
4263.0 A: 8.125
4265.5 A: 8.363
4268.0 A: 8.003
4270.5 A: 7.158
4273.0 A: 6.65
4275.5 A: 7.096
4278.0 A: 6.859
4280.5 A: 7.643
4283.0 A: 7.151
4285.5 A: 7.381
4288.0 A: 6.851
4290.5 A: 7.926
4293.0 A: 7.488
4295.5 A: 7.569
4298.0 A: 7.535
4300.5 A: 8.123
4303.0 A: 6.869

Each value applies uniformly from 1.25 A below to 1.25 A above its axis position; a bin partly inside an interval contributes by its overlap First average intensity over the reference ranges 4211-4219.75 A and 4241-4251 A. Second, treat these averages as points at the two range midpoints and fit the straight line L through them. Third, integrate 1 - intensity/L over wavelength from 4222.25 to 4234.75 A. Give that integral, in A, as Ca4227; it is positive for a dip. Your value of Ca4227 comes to 0.4 A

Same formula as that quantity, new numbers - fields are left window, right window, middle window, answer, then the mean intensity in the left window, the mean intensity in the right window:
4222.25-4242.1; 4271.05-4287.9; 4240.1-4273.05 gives -2.7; 7.26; 7.11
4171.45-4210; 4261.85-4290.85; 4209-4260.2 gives -1.1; 7.21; 7.42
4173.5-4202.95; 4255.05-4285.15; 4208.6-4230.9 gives -0.4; 7.15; 7.55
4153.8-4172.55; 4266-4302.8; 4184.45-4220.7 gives 0.8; 7.56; 7.39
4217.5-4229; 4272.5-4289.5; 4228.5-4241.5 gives 0.1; 7.24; 7.12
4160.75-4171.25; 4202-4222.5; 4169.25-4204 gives 1.4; 7.47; 7.47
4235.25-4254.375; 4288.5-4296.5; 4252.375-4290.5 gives 0.3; 7.49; 7.59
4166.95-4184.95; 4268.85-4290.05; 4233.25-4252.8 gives -0.9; 7.14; 7.15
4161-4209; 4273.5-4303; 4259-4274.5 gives -0.8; 7.26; 7.38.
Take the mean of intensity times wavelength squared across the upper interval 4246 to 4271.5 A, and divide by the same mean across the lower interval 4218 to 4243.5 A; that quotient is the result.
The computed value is 1.08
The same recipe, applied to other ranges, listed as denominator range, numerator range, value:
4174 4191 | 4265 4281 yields 1.09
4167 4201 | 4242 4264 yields 1.12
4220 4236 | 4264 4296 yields 1.03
